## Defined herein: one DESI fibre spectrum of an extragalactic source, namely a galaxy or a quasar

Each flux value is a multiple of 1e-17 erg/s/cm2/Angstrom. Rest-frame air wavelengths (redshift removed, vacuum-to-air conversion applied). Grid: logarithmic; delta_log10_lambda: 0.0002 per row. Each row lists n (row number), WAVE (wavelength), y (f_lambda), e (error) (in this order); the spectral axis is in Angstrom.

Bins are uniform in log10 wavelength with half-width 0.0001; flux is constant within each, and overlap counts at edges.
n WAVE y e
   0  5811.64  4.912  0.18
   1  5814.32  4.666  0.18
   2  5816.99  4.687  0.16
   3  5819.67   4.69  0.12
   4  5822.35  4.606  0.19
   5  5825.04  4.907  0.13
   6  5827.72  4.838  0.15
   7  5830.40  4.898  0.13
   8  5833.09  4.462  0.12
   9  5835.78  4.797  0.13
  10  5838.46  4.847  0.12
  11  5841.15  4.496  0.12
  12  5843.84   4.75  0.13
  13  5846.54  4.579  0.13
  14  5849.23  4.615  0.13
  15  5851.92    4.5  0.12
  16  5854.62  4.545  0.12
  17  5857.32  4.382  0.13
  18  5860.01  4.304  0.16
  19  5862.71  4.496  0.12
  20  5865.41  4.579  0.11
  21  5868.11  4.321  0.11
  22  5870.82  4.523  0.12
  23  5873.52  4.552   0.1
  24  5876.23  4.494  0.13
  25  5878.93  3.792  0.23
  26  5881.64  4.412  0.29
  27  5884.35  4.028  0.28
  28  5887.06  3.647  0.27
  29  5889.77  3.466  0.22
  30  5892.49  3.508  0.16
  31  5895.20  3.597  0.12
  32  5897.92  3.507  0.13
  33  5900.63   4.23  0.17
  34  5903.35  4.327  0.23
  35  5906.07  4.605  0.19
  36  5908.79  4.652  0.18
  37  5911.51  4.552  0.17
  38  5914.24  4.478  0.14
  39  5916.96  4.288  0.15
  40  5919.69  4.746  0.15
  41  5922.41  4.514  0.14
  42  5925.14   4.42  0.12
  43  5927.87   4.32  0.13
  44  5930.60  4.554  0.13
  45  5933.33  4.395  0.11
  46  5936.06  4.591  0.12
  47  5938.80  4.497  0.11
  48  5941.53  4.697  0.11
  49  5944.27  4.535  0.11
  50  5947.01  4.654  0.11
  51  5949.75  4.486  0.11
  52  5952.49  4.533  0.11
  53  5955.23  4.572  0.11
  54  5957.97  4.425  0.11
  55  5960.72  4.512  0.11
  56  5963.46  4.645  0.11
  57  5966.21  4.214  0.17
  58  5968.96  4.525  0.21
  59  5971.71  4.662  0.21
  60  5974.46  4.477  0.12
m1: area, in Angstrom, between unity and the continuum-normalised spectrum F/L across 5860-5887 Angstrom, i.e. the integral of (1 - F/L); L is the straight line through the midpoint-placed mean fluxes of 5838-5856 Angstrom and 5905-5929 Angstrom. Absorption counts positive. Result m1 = 1.5 Angstrom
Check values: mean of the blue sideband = 4.6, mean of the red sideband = 4.51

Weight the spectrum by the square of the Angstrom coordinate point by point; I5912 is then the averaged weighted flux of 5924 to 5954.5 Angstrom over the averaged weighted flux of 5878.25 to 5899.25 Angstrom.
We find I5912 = 1.2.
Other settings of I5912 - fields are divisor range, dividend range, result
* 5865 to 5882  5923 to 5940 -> 1.04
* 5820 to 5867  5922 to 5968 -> 1.01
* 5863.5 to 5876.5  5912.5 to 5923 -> 1.02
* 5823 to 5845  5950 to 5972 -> 0.99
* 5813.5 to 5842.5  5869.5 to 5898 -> 0.86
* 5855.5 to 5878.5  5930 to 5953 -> 1.05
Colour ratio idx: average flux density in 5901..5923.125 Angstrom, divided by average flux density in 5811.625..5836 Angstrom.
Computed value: 0.95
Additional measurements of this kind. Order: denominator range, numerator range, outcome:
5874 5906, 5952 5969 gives 1.13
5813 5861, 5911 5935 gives 0.96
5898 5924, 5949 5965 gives 1.02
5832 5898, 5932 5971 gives 1.05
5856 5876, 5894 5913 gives 0.95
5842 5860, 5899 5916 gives 0.98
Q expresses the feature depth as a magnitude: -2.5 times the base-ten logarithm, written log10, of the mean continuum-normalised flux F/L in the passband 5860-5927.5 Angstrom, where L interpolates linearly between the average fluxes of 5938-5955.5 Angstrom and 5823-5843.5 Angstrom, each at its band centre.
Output 0.10 mag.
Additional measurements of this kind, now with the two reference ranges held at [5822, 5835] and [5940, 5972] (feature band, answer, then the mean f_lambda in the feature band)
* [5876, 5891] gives 0.18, 3.94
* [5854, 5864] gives 0.07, 4.42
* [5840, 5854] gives 0.03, 4.59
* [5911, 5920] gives 0.03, 4.48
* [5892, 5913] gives 0.12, 4.15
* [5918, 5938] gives 0.02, 4.5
